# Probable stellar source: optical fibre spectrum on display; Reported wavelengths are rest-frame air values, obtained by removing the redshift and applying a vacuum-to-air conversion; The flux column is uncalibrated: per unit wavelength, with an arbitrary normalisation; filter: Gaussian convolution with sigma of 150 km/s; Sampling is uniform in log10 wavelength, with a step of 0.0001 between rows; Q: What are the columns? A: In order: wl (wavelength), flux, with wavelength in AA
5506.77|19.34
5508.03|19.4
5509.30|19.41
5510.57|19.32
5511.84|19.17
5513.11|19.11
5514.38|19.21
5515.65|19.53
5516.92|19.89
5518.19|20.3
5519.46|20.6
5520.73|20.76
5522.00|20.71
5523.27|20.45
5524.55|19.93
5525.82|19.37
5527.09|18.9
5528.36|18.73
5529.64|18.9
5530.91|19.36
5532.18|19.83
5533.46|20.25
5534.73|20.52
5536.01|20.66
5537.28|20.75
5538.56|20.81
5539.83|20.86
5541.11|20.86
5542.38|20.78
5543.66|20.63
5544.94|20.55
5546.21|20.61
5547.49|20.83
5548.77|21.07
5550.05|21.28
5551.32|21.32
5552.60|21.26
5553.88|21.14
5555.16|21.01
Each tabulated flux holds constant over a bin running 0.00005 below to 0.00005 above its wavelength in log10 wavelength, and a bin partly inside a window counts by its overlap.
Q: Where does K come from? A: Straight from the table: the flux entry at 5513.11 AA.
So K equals 19.11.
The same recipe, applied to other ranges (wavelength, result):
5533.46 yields 20.25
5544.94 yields 20.55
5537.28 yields 20.75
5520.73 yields 20.76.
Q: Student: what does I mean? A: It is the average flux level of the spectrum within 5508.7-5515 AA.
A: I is 19.2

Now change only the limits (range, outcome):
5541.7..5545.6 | 20.7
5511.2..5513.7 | 19.1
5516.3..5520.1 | 20.3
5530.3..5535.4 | 20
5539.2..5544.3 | 20.8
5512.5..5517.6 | 19.4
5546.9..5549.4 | 20.9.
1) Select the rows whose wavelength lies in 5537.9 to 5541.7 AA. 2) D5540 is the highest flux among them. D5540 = 20.86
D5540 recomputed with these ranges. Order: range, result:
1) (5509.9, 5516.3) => 19.53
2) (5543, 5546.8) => 20.63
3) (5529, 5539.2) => 20.81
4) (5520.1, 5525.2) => 20.76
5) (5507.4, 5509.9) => 19.41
